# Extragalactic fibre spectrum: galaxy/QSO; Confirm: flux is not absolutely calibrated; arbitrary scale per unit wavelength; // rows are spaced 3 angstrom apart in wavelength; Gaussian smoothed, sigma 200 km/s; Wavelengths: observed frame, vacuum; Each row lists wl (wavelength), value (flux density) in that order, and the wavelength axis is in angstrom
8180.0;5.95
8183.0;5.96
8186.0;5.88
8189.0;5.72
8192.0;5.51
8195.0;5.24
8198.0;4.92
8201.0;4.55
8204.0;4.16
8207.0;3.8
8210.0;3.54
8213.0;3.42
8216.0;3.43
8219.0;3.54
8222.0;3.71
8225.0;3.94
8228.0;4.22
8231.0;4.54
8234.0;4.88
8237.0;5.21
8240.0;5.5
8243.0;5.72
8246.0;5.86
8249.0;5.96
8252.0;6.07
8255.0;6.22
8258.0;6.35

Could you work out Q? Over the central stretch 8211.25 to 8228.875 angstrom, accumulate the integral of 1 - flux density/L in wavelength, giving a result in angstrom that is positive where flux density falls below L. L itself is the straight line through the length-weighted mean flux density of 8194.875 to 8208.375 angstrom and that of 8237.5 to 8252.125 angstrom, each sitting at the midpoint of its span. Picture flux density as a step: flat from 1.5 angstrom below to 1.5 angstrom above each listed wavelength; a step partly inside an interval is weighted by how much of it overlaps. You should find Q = 4.7 angstrom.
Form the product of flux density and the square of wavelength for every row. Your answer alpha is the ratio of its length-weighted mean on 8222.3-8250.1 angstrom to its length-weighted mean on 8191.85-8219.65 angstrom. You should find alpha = 1.21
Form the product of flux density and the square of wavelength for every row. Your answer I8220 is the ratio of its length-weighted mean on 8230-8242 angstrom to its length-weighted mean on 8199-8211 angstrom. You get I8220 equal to 1.3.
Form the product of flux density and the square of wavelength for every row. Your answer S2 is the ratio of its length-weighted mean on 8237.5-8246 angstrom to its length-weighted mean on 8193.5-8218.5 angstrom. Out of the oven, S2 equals 1.38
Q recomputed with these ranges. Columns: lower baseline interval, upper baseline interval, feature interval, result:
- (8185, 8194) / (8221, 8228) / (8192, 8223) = 4.4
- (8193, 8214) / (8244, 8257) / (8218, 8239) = 3.6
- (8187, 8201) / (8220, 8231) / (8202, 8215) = 2.6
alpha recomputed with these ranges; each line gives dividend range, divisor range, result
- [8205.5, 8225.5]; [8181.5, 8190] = 0.62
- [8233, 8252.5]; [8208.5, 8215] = 1.62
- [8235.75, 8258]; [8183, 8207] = 1.16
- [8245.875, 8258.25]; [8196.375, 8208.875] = 1.42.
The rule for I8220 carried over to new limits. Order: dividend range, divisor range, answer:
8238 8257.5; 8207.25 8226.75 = 1.64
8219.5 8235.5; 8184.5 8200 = 0.78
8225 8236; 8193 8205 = 0.95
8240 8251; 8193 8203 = 1.20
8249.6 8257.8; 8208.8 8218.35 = 1.79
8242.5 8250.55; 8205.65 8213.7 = 1.64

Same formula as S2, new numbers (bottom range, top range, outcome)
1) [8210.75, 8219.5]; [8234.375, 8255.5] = 1.67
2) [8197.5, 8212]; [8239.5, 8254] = 1.44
